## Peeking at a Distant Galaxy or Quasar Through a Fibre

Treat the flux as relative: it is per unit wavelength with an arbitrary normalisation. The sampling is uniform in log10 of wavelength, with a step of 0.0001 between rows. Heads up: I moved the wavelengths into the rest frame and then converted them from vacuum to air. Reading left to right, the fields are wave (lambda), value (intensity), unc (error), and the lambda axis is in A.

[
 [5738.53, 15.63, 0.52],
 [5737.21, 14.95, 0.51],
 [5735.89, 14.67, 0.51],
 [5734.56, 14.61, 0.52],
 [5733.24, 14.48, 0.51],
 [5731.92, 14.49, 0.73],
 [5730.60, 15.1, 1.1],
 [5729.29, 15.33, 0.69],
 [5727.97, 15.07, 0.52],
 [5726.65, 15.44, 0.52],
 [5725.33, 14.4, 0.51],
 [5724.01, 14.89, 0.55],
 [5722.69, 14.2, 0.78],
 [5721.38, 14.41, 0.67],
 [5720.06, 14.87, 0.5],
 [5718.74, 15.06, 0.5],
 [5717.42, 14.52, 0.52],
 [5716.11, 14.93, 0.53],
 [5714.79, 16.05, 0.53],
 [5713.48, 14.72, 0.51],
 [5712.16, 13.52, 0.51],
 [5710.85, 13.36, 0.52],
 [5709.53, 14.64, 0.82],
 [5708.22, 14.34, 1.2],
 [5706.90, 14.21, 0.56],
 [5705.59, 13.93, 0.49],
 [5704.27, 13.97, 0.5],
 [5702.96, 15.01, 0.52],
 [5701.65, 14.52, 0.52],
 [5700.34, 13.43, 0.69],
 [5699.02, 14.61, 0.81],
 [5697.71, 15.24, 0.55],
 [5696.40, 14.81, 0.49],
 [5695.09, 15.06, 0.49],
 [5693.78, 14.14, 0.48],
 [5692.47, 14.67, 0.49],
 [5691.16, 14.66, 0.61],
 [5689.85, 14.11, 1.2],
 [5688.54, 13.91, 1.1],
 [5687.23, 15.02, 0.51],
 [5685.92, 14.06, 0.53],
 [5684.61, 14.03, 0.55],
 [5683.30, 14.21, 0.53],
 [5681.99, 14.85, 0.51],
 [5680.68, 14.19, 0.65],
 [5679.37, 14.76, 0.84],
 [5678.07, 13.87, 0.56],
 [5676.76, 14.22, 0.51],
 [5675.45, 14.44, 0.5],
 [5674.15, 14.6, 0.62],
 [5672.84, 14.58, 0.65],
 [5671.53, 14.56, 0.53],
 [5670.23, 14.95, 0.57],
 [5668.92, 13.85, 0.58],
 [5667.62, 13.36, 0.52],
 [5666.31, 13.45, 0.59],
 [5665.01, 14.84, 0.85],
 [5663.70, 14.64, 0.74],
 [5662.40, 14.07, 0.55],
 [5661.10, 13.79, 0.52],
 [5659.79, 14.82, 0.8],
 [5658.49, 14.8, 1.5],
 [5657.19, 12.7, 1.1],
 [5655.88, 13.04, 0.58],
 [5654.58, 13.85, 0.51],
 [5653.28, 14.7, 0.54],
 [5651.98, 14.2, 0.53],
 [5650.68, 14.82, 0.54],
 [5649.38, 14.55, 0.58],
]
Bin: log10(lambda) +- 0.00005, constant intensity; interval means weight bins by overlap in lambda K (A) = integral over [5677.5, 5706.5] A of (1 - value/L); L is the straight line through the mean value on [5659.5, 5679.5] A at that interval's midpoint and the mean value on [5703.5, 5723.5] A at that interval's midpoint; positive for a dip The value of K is -0.1 A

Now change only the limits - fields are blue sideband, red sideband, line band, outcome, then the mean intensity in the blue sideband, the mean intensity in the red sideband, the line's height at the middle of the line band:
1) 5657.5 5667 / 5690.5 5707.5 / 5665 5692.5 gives 0.1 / 14.3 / 14.5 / 14.4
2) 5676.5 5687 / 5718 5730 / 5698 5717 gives 0.3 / 14.3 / 14.9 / 14.6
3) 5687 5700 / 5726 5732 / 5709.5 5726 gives 0.4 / 14.6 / 15.2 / 15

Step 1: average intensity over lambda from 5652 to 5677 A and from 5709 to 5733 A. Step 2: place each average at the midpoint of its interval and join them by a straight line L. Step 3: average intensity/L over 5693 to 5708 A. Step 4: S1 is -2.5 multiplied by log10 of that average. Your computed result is 0.01 mag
